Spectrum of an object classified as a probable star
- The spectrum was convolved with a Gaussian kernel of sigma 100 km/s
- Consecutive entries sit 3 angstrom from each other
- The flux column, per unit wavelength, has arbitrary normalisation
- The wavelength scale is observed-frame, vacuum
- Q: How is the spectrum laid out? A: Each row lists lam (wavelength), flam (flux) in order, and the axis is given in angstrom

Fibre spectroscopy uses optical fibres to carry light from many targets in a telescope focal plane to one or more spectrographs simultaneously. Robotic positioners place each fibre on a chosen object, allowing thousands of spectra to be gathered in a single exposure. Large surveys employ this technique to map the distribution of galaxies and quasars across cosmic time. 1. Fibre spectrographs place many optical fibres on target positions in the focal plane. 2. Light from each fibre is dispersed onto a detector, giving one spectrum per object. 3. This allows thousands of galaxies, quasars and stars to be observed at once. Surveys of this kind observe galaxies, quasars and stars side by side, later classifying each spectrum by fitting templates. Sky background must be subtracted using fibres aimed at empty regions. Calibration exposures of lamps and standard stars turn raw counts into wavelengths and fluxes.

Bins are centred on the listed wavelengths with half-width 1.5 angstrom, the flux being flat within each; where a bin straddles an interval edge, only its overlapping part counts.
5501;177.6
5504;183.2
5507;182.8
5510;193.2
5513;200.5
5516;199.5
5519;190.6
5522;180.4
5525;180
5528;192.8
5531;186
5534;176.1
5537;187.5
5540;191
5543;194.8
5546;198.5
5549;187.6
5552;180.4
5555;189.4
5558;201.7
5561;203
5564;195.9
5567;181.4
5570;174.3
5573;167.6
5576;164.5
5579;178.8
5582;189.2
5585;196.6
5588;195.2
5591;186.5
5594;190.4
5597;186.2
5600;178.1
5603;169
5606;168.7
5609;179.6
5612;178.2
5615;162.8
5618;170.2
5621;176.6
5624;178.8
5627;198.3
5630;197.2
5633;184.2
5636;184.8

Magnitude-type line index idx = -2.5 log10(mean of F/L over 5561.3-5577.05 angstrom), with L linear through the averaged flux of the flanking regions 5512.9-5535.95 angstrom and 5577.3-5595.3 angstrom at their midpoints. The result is 0.06 mag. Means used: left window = 187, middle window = 179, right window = 189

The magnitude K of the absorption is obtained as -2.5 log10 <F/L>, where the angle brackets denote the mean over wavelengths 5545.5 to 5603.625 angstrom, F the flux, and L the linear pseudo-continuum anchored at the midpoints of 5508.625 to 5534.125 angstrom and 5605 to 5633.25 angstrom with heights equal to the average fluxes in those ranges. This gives -0.01 mag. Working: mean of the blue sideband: 189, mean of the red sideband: 179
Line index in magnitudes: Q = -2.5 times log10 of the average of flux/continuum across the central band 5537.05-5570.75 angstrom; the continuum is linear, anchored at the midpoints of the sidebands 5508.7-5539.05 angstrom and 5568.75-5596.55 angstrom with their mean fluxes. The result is -0.03 mag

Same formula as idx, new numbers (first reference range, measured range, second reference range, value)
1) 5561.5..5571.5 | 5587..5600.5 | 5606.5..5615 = -0.051 mag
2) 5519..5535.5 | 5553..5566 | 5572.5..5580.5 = -0.123 mag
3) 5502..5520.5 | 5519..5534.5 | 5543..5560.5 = 0.043 mag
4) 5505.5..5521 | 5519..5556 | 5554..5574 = 0.020 mag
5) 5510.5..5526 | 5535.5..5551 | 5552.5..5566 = 0.012 mag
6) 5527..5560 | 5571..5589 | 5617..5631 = 0.034 mag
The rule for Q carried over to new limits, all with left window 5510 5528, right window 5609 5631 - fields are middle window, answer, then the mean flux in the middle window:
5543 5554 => -0.01 mag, 190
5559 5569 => -0.04 mag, 193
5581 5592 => -0.05 mag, 192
